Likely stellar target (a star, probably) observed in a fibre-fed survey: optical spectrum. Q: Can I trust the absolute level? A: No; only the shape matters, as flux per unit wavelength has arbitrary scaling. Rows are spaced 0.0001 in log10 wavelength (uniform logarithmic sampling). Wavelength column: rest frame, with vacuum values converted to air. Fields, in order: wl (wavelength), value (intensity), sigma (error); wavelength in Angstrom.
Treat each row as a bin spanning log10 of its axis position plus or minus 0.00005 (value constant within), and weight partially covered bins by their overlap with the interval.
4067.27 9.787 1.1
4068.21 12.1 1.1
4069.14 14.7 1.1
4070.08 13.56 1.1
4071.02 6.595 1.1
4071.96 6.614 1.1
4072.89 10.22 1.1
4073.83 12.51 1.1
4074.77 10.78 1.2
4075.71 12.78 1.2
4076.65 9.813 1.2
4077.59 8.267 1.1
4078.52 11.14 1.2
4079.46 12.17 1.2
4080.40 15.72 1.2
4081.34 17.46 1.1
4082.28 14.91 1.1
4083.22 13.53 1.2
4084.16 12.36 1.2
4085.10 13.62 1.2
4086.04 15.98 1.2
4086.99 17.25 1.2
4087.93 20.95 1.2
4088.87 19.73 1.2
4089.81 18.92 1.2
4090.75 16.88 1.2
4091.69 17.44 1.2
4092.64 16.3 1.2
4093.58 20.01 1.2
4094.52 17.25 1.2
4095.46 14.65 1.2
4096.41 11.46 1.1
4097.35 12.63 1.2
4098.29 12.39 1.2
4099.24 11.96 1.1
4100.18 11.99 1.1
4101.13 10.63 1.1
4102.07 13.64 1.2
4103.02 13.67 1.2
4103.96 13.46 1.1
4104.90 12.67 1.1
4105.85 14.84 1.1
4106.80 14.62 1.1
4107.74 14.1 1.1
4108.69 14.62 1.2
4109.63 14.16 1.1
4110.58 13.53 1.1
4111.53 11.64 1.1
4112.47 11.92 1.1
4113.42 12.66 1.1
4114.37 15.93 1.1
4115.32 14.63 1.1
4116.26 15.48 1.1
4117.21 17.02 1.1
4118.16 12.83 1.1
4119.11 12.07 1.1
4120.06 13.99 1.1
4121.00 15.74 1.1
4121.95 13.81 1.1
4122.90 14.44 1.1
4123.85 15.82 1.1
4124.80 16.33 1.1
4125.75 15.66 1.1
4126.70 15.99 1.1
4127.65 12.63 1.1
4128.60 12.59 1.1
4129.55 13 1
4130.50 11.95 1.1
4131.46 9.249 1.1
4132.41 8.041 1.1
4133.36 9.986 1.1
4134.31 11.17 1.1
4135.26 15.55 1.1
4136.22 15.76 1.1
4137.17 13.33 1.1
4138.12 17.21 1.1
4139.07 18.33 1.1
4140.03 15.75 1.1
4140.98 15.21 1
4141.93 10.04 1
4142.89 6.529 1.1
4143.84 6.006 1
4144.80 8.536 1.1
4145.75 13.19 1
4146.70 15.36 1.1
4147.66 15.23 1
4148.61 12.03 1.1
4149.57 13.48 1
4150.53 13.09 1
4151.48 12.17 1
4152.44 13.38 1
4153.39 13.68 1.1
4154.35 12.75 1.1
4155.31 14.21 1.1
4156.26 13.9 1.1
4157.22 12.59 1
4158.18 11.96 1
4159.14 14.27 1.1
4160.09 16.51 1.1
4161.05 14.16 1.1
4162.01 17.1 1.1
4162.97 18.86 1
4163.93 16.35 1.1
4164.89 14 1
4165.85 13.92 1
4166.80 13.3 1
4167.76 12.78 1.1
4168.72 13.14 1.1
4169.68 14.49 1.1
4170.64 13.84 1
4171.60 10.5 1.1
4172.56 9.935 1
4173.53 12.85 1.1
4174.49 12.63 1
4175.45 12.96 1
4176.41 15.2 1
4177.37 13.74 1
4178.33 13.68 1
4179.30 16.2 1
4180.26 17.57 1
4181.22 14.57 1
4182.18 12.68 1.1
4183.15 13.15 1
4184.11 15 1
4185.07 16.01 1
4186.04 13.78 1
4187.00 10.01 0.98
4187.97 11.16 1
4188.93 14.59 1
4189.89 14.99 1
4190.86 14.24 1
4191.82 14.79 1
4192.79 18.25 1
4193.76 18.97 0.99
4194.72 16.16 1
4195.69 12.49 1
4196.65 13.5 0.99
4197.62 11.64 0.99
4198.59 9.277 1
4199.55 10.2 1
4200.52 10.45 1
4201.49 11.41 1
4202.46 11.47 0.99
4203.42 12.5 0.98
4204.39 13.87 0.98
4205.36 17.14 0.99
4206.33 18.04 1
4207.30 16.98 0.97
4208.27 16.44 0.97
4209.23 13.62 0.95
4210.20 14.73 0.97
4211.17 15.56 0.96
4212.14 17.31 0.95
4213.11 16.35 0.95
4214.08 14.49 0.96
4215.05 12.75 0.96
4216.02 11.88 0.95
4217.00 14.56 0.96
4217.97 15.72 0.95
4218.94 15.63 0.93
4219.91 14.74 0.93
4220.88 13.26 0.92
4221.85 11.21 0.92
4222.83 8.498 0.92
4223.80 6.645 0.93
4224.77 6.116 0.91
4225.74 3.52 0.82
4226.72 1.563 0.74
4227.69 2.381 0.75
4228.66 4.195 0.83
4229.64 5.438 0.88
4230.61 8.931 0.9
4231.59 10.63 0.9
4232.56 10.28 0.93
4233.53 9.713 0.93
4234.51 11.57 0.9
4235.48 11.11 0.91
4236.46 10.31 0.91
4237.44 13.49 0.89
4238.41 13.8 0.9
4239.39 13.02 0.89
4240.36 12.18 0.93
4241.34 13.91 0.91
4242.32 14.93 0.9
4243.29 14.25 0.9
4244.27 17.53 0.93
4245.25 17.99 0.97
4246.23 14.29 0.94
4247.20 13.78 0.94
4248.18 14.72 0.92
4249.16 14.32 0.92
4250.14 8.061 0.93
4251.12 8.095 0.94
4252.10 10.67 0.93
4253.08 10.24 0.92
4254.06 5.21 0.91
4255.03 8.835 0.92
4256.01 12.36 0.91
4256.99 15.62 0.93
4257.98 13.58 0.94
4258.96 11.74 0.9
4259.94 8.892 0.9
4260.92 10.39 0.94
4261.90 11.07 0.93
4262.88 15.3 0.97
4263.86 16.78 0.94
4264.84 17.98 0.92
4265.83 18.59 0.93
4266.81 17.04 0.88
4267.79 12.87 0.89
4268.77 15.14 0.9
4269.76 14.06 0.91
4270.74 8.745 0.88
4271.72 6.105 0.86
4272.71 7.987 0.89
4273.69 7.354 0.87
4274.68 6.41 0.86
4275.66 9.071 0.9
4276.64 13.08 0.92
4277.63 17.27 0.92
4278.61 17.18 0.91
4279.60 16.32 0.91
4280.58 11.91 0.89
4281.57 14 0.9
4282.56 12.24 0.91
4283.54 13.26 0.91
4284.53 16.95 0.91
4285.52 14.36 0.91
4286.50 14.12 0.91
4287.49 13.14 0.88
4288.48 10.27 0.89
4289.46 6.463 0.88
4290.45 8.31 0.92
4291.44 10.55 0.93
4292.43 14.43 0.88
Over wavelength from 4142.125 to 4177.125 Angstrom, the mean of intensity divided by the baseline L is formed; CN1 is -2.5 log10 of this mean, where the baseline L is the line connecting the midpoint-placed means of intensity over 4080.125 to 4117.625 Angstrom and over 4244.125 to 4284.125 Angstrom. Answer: 0.06 mag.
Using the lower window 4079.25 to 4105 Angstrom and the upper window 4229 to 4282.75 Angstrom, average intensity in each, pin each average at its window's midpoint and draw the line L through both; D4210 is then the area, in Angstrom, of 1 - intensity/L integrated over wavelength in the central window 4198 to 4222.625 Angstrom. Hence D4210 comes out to -1.65 Angstrom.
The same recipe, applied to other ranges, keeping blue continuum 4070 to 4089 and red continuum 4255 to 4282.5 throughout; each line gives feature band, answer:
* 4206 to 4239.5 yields 3.4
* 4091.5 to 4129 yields -3.4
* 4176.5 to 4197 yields -2.7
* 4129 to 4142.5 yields -0.2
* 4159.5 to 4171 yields -1.8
